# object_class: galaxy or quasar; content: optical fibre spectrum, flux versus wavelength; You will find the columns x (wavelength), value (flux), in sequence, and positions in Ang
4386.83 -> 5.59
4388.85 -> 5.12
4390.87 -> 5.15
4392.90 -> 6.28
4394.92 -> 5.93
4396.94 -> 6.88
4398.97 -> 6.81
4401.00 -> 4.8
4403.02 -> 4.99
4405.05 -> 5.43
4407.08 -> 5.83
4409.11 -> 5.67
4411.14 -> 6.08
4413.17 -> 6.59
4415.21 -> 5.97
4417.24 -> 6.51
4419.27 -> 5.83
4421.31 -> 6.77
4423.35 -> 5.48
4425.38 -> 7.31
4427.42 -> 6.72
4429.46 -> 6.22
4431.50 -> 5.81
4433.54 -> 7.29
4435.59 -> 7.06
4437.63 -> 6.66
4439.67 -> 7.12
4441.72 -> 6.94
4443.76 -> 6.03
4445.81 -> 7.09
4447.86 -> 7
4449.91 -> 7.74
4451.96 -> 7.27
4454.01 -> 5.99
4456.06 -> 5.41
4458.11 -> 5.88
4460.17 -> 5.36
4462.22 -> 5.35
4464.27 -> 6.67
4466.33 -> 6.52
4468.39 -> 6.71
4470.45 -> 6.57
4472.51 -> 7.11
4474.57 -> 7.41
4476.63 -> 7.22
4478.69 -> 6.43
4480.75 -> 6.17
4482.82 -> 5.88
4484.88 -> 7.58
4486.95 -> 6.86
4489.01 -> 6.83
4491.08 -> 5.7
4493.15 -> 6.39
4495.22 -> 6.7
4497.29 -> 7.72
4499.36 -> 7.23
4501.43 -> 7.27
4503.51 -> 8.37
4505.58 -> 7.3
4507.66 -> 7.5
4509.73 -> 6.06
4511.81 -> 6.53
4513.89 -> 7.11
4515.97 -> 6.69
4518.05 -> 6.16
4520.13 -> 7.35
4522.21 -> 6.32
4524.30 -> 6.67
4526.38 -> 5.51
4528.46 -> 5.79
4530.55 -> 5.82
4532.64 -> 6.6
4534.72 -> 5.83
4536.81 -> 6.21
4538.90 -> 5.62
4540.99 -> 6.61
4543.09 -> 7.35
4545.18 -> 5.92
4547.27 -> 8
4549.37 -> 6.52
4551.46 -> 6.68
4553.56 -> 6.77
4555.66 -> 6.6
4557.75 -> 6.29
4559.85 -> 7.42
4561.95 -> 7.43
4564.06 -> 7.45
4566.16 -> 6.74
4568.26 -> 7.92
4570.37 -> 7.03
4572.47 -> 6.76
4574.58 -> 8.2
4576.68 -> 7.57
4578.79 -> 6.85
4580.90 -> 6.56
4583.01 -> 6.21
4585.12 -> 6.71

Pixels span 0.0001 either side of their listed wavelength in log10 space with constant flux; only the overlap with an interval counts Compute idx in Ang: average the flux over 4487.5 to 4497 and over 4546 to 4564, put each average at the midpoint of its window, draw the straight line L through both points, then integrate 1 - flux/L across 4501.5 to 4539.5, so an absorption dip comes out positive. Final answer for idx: 1.0 Ang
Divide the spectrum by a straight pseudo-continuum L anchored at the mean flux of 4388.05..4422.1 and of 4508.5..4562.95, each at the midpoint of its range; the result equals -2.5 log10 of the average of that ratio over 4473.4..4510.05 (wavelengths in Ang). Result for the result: -0.100 mag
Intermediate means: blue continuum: 5.92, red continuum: 6.54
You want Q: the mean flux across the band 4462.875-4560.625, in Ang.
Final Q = 6.69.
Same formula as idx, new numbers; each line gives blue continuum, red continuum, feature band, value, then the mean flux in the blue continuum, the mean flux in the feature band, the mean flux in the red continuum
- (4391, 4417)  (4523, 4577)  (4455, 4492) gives -0.7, 5.93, 6.43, 6.73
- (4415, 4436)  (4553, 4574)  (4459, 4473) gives 0.7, 6.45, 6.29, 7.07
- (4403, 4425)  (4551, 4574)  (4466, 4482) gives -0.9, 6.01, 6.76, 7.04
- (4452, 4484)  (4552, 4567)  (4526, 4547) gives 1.8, 6.35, 6.22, 6.95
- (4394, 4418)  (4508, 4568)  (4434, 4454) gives -2.6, 5.95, 6.95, 6.6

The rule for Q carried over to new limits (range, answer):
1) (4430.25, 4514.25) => 6.72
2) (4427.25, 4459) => 6.64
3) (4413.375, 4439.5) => 6.49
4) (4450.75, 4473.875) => 6.29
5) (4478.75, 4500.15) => 6.69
